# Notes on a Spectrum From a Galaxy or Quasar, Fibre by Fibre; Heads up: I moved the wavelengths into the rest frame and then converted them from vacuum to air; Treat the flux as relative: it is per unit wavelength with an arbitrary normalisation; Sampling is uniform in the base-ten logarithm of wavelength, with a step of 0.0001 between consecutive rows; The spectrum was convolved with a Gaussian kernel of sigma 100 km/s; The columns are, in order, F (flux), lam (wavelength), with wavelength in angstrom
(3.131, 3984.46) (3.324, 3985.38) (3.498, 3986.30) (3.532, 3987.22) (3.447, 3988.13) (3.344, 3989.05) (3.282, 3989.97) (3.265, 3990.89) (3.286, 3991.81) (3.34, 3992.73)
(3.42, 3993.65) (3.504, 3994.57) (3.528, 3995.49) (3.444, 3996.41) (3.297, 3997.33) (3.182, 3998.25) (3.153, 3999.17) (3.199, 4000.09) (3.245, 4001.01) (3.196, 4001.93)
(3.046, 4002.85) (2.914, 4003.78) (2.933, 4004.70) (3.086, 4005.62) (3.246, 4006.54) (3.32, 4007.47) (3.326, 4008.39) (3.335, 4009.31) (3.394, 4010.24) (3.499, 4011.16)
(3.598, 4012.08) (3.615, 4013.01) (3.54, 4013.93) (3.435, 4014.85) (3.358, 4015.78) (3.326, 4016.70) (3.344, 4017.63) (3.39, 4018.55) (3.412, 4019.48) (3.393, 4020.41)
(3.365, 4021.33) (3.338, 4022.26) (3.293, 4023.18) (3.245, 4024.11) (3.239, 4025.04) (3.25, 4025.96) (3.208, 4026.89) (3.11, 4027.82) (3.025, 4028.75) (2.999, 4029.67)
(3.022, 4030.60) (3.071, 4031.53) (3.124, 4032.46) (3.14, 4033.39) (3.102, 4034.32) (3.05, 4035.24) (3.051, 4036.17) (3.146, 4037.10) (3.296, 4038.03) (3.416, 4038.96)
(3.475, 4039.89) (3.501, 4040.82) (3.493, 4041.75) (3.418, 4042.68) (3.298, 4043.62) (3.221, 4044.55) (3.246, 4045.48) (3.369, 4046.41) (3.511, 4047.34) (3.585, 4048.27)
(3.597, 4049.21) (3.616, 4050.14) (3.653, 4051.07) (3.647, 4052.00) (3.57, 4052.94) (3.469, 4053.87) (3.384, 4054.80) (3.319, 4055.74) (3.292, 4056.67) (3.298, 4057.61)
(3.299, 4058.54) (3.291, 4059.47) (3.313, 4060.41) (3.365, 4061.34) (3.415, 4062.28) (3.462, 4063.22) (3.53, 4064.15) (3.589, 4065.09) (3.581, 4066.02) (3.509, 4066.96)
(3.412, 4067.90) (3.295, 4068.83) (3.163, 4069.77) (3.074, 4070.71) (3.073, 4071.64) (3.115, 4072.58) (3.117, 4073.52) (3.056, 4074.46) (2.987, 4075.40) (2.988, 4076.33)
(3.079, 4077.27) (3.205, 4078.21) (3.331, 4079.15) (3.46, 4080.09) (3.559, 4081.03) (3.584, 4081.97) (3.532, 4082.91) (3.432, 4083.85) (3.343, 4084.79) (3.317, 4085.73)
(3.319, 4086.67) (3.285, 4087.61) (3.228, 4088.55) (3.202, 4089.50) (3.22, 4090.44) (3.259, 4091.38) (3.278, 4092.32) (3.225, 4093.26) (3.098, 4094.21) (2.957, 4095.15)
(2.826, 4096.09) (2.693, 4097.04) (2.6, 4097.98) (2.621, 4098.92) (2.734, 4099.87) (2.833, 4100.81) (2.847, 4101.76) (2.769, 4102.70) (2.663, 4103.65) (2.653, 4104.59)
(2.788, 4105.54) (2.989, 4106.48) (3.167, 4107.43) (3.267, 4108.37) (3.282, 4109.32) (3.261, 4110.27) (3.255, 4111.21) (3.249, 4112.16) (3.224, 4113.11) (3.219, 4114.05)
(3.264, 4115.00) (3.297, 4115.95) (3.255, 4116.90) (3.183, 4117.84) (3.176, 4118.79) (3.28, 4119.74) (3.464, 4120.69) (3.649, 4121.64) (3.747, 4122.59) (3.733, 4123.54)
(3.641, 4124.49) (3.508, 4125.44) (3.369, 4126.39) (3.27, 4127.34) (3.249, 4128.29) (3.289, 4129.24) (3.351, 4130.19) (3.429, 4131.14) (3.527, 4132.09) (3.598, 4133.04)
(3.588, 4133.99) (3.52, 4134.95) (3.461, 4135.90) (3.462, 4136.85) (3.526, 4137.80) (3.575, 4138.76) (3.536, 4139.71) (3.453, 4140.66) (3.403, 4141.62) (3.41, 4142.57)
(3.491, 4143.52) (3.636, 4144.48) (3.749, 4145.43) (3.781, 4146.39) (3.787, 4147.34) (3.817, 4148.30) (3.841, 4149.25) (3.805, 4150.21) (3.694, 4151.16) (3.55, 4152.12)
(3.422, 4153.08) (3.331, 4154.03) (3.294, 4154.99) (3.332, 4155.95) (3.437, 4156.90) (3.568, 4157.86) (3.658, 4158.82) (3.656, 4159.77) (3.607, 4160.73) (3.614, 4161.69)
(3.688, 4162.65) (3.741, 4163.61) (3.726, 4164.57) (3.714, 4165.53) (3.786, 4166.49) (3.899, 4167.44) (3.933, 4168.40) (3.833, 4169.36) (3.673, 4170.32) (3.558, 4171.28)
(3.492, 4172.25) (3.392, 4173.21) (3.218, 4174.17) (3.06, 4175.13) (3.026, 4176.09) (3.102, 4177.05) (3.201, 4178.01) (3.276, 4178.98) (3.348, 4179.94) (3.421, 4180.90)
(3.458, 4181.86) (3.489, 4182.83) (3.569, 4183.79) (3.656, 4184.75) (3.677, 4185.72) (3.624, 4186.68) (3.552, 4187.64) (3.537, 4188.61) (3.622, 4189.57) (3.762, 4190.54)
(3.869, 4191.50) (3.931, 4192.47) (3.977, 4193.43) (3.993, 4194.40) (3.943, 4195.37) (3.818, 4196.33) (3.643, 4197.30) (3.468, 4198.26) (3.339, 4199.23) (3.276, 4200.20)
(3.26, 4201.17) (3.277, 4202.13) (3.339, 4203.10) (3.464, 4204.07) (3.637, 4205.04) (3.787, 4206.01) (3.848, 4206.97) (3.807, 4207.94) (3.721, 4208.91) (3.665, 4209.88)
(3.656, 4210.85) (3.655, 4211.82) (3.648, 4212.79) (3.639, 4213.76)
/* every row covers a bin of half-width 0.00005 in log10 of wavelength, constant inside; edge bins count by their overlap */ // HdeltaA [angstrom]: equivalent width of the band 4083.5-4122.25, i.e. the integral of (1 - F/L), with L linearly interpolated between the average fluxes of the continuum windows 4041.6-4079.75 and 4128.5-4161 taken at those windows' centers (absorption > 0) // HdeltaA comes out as 3.7 angstrom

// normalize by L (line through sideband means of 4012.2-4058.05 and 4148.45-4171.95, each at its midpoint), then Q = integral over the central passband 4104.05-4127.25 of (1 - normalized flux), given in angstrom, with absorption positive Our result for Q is 1.6 angstrom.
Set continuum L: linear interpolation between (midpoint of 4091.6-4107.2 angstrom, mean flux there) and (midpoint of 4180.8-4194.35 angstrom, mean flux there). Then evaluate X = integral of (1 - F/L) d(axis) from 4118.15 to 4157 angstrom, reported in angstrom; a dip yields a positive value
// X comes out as -3.72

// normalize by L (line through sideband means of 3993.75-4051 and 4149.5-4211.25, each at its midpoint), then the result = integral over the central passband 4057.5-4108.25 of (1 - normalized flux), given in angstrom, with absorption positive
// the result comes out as 3.5 angstrom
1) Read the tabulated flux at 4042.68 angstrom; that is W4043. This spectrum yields 3.418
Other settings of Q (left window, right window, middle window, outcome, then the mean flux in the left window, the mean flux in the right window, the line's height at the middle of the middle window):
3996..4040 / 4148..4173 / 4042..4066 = -0.6 angstrom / 3.25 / 3.64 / 3.35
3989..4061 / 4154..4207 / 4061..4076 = 0.4 angstrom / 3.31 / 3.56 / 3.38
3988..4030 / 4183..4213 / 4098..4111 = 2.1 angstrom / 3.3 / 3.64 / 3.47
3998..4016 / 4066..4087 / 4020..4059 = -0.4 angstrom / 3.28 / 3.28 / 3.28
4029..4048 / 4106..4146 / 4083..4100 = 1.2 angstrom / 3.25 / 3.41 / 3.34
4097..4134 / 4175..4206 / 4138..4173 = -2.6 angstrom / 3.2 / 3.53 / 3.38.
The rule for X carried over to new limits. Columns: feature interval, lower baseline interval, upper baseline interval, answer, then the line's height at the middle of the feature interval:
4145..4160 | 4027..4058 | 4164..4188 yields -0.6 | 3.48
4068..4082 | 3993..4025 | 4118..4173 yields 1.0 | 3.44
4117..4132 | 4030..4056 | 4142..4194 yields 0.3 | 3.5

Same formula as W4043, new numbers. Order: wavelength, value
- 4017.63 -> 3.344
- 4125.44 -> 3.508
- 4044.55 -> 3.221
